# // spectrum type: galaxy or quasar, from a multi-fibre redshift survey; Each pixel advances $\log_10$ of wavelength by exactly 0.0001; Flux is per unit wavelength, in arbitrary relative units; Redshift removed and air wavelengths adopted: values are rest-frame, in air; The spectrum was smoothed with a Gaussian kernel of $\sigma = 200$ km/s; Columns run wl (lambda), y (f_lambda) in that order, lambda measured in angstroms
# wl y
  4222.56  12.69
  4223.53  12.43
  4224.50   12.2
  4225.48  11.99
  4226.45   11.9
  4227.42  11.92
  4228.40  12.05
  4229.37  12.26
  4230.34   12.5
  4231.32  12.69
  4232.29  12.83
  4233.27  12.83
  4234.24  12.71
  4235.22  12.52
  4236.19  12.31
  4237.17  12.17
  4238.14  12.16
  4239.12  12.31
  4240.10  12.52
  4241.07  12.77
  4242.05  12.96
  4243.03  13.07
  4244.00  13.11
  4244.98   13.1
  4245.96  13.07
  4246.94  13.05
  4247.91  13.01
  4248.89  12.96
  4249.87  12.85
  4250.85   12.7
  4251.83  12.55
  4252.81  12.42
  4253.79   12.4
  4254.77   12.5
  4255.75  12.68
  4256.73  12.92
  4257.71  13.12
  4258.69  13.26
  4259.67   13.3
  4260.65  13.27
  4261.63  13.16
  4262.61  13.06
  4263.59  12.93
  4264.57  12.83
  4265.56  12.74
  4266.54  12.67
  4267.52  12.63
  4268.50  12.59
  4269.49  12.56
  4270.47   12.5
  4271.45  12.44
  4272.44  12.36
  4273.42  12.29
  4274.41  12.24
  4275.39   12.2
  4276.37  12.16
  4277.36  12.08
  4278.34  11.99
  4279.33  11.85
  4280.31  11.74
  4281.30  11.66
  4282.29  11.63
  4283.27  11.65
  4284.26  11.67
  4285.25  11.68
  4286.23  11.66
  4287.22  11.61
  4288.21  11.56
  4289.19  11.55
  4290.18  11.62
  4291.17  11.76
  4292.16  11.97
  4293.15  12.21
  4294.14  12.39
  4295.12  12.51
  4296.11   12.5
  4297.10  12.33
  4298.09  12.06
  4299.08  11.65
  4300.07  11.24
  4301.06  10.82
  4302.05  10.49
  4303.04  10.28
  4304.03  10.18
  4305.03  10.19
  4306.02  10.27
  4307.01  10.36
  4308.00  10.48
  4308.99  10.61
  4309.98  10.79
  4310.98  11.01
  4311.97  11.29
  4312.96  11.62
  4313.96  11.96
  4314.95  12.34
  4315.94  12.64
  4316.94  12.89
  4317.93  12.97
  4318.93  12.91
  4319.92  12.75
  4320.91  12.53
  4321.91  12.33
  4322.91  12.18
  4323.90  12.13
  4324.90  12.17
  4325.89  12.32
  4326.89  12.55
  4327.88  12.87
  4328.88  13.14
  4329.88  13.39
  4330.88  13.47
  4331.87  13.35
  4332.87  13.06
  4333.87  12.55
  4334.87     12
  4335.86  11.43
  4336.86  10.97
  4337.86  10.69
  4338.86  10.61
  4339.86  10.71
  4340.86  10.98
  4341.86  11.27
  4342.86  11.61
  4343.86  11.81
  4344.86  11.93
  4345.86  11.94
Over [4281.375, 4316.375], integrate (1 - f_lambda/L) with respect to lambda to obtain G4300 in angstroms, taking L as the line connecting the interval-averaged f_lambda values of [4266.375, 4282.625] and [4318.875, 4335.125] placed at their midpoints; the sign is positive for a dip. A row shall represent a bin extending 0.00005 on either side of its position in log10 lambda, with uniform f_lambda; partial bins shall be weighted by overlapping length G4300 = 2.8 angstroms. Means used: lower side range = 12.2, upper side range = 12.7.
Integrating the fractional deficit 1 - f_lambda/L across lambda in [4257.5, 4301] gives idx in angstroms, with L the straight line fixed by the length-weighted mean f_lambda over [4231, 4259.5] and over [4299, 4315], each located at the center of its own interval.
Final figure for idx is -1.9 angstroms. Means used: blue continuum 12.7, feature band 12.2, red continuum 10.9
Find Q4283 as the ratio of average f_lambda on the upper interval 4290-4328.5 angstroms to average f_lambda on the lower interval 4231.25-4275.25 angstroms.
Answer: 0.92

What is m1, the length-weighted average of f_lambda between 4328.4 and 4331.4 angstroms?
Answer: 13.3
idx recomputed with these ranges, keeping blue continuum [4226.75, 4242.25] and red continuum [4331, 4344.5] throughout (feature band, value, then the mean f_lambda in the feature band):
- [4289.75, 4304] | 0.4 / 11.7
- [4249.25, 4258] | -0.3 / 12.7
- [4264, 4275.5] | -0.3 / 12.5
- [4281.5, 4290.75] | 0.3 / 11.6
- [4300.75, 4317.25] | 1.2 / 11.1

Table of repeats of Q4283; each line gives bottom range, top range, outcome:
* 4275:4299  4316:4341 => 1.03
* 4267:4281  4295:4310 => 0.90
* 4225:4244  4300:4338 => 0.95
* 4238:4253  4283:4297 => 0.93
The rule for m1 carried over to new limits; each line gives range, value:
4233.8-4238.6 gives 12.4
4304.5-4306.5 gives 10.2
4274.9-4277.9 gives 12.2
